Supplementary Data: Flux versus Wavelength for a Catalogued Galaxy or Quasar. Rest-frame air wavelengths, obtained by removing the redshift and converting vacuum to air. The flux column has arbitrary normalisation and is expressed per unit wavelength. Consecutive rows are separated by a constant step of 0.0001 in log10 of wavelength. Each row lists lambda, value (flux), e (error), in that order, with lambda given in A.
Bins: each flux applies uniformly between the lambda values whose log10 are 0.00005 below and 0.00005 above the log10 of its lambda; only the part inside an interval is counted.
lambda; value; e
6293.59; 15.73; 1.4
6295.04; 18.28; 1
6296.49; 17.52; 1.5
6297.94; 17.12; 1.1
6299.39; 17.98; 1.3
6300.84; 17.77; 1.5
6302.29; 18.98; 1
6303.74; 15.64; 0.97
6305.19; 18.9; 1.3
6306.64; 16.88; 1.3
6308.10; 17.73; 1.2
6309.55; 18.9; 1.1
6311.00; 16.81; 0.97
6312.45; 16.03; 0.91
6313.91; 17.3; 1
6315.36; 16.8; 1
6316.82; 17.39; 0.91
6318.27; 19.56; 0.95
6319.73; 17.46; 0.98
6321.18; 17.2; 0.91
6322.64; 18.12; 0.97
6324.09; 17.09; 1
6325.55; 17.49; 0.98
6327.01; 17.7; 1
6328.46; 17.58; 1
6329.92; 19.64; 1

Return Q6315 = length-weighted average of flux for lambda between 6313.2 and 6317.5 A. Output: 17.2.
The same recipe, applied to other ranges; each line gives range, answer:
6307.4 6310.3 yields 18.3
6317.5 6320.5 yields 18.5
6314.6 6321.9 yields 17.7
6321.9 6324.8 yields 17.6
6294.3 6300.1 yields 17.7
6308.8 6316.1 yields 17.2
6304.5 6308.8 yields 17.8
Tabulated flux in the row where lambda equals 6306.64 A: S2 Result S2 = 16.88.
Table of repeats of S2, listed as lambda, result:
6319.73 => 17.46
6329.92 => 19.64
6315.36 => 16.8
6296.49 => 17.52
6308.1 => 17.73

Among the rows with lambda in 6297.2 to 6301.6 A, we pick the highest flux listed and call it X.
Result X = 17.98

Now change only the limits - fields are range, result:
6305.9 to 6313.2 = 18.9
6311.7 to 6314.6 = 17.3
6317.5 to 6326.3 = 19.56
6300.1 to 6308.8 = 18.98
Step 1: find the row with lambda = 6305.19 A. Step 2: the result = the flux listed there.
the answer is 18.9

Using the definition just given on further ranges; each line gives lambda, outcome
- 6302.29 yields 18.98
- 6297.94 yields 17.12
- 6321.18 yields 17.2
